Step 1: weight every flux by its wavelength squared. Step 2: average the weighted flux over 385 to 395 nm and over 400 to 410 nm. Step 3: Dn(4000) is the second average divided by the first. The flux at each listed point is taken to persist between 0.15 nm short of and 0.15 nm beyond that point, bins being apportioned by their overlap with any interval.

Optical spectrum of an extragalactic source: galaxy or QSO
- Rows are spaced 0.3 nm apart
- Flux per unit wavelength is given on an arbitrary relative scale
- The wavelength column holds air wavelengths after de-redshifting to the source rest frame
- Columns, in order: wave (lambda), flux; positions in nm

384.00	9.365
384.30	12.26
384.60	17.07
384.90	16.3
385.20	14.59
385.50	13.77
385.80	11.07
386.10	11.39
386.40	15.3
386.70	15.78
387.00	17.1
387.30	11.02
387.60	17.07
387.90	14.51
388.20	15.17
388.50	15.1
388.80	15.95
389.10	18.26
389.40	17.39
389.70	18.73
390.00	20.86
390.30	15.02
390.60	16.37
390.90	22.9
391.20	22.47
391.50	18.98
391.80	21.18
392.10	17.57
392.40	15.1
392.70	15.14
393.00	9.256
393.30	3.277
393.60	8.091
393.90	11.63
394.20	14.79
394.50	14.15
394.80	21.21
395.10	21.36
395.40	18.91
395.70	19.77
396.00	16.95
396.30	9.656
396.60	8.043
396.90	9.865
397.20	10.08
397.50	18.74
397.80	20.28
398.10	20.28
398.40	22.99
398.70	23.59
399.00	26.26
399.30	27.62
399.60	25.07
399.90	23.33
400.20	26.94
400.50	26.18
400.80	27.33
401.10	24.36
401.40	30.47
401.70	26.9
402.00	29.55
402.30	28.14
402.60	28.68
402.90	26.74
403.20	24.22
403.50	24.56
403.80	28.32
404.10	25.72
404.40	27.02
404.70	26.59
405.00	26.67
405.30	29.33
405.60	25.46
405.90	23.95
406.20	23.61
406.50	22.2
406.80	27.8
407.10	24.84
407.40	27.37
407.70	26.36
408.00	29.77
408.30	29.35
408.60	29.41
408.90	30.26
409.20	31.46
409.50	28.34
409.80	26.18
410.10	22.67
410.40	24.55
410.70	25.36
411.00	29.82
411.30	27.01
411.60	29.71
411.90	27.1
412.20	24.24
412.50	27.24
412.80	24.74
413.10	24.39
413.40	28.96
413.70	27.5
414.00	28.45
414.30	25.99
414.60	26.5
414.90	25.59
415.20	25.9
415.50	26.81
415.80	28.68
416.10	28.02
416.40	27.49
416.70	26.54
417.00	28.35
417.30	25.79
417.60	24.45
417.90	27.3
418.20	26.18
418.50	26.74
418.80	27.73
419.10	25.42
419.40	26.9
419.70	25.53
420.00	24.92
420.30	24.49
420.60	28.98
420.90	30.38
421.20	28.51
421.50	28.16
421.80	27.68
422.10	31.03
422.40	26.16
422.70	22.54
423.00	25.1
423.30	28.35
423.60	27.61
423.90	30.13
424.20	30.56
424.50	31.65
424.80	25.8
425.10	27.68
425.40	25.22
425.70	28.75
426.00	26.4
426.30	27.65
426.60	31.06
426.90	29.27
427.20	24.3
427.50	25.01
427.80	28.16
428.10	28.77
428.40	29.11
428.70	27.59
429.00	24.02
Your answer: 1.9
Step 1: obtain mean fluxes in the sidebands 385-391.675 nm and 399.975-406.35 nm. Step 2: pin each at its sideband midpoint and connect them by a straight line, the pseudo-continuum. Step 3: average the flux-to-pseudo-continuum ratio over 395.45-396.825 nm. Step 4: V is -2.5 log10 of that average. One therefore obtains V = 0.49 mag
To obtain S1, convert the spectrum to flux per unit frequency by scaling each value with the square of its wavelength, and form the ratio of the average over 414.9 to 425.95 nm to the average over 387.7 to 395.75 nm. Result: 1.9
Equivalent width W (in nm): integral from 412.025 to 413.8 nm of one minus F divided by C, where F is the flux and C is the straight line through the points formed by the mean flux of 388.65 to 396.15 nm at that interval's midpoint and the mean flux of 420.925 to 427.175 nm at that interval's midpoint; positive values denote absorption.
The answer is -0.16 nm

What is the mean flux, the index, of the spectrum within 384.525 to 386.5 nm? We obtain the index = 14.1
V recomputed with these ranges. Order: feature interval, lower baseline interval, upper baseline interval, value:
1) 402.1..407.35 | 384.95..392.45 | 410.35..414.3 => -0.12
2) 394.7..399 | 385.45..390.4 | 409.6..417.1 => 0.11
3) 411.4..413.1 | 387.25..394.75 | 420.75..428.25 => -0.13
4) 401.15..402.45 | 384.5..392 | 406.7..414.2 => -0.23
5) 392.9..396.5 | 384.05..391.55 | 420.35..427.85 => 0.29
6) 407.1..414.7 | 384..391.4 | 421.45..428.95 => -0.18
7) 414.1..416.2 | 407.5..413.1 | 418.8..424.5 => 0.02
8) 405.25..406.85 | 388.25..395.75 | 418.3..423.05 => -0.16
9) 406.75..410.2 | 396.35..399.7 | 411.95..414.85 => -0.16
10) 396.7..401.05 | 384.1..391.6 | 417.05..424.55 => -0.10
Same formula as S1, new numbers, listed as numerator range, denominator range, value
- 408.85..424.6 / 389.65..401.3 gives 1.64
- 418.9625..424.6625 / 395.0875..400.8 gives 1.55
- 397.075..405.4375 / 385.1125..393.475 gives 1.71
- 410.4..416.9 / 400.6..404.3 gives 1.05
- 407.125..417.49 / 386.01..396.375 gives 1.89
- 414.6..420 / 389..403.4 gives 1.49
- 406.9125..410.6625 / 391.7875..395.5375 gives 2.04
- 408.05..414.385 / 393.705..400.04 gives 1.61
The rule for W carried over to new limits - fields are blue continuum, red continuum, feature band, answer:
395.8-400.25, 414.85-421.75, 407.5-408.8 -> -0.32 nm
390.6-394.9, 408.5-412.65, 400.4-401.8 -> -0.41 nm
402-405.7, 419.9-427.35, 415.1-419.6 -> 0.11 nm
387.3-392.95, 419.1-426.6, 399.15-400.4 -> -0.33 nm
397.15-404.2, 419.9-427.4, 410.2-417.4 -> -0.08 nm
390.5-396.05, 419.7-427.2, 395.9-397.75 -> 0.53 nm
